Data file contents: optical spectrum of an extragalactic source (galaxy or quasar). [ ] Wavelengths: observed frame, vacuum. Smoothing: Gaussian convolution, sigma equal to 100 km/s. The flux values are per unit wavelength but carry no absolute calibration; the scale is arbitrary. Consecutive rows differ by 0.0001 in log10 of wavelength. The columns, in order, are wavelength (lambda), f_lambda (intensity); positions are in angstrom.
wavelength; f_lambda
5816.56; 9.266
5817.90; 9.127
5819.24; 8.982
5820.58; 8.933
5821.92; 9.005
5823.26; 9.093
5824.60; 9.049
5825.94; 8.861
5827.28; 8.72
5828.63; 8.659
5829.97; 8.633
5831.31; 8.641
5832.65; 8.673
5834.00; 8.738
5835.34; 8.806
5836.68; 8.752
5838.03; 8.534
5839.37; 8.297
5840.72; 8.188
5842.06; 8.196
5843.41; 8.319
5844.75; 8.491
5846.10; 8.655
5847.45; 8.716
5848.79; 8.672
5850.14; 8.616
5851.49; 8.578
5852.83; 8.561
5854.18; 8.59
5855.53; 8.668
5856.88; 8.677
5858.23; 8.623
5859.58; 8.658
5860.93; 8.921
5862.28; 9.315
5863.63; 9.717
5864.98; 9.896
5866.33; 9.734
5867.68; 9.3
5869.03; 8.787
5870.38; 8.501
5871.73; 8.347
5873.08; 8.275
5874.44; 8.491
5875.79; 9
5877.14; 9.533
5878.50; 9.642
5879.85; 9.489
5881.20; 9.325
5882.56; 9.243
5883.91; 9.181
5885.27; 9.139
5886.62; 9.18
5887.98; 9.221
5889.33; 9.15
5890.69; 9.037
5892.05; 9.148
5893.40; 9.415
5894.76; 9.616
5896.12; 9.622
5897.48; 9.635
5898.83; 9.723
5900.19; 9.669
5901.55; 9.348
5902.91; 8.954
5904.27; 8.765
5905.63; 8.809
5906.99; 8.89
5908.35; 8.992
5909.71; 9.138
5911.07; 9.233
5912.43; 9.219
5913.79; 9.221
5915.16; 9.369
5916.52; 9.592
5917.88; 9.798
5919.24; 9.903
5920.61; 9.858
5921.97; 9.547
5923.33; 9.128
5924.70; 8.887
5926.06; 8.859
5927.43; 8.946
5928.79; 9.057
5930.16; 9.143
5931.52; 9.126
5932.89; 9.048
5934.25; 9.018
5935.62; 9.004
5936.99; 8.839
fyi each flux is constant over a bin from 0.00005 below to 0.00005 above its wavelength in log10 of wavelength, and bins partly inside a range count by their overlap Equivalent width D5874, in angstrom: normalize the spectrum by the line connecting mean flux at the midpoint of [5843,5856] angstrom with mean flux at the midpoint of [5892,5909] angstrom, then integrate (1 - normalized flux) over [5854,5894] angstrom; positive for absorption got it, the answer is -0.7 angstrom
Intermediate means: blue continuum 8.59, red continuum 9.28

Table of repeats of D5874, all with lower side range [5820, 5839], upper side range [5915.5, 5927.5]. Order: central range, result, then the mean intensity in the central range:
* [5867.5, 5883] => 0.2 angstrom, 8.98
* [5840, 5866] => 0.6 angstrom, 8.75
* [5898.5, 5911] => 0.2 angstrom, 9.13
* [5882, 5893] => 0.0 angstrom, 9.17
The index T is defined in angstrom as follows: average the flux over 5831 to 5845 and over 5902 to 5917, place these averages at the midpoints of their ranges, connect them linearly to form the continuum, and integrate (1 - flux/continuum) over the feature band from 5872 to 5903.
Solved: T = -1.2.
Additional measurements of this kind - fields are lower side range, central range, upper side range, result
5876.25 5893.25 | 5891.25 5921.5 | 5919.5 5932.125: -0.4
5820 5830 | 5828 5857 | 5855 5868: 1.4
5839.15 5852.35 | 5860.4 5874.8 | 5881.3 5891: -0.3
